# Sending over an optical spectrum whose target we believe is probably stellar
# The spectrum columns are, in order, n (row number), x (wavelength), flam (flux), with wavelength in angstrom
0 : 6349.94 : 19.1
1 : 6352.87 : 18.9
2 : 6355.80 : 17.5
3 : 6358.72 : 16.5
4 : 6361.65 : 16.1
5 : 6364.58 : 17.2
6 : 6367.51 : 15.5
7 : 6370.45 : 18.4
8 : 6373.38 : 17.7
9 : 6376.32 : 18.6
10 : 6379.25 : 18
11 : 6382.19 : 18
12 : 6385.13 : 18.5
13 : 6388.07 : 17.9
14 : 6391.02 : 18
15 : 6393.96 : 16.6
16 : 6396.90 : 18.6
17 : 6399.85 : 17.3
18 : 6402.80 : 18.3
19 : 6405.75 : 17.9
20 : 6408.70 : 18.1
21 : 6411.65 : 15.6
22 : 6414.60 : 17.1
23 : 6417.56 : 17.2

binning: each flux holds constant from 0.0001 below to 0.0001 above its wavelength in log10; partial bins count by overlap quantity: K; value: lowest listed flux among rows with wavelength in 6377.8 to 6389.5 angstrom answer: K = 17.9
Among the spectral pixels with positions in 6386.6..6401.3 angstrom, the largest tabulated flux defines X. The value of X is 18.6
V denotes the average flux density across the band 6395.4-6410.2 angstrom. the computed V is 18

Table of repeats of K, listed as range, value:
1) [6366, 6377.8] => 15.5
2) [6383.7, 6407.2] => 16.6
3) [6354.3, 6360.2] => 16.5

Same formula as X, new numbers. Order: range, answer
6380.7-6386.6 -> 18.5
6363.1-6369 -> 17.2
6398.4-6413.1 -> 18.3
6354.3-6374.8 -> 18.4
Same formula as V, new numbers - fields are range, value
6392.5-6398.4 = 17.6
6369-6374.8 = 18.1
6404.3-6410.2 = 18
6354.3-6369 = 16.6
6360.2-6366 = 16.6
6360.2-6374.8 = 17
